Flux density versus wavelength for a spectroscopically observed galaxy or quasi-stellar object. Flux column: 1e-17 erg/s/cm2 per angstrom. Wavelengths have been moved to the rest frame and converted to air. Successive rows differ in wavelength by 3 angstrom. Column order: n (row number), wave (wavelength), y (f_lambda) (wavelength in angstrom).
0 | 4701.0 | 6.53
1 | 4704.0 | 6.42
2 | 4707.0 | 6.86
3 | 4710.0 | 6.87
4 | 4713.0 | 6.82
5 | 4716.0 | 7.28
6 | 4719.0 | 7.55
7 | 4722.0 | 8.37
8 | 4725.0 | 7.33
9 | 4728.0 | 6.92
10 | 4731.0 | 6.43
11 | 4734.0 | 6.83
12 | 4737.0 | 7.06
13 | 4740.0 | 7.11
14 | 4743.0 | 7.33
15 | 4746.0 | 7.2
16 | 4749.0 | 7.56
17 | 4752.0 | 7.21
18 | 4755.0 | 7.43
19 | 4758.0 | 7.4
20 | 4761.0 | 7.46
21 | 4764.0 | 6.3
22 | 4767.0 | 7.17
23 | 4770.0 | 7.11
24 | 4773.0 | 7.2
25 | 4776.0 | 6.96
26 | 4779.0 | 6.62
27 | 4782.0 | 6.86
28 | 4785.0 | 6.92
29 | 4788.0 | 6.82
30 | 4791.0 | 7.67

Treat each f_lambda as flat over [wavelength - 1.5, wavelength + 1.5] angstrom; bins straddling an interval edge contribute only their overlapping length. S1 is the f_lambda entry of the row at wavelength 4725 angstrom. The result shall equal 7.33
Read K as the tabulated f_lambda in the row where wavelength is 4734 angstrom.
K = 6.83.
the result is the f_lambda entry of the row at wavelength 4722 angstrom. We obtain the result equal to 8.37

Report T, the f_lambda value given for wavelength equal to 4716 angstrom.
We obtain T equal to 7.28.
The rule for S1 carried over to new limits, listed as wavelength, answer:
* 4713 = 6.82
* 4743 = 7.33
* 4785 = 6.92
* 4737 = 7.06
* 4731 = 6.43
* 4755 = 7.43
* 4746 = 7.2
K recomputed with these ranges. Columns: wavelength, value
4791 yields 7.67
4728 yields 6.92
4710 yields 6.87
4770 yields 7.11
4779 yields 6.62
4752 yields 7.21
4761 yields 7.46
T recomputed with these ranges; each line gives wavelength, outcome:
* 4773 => 7.2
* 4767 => 7.17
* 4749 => 7.56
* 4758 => 7.4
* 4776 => 6.96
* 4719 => 7.55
